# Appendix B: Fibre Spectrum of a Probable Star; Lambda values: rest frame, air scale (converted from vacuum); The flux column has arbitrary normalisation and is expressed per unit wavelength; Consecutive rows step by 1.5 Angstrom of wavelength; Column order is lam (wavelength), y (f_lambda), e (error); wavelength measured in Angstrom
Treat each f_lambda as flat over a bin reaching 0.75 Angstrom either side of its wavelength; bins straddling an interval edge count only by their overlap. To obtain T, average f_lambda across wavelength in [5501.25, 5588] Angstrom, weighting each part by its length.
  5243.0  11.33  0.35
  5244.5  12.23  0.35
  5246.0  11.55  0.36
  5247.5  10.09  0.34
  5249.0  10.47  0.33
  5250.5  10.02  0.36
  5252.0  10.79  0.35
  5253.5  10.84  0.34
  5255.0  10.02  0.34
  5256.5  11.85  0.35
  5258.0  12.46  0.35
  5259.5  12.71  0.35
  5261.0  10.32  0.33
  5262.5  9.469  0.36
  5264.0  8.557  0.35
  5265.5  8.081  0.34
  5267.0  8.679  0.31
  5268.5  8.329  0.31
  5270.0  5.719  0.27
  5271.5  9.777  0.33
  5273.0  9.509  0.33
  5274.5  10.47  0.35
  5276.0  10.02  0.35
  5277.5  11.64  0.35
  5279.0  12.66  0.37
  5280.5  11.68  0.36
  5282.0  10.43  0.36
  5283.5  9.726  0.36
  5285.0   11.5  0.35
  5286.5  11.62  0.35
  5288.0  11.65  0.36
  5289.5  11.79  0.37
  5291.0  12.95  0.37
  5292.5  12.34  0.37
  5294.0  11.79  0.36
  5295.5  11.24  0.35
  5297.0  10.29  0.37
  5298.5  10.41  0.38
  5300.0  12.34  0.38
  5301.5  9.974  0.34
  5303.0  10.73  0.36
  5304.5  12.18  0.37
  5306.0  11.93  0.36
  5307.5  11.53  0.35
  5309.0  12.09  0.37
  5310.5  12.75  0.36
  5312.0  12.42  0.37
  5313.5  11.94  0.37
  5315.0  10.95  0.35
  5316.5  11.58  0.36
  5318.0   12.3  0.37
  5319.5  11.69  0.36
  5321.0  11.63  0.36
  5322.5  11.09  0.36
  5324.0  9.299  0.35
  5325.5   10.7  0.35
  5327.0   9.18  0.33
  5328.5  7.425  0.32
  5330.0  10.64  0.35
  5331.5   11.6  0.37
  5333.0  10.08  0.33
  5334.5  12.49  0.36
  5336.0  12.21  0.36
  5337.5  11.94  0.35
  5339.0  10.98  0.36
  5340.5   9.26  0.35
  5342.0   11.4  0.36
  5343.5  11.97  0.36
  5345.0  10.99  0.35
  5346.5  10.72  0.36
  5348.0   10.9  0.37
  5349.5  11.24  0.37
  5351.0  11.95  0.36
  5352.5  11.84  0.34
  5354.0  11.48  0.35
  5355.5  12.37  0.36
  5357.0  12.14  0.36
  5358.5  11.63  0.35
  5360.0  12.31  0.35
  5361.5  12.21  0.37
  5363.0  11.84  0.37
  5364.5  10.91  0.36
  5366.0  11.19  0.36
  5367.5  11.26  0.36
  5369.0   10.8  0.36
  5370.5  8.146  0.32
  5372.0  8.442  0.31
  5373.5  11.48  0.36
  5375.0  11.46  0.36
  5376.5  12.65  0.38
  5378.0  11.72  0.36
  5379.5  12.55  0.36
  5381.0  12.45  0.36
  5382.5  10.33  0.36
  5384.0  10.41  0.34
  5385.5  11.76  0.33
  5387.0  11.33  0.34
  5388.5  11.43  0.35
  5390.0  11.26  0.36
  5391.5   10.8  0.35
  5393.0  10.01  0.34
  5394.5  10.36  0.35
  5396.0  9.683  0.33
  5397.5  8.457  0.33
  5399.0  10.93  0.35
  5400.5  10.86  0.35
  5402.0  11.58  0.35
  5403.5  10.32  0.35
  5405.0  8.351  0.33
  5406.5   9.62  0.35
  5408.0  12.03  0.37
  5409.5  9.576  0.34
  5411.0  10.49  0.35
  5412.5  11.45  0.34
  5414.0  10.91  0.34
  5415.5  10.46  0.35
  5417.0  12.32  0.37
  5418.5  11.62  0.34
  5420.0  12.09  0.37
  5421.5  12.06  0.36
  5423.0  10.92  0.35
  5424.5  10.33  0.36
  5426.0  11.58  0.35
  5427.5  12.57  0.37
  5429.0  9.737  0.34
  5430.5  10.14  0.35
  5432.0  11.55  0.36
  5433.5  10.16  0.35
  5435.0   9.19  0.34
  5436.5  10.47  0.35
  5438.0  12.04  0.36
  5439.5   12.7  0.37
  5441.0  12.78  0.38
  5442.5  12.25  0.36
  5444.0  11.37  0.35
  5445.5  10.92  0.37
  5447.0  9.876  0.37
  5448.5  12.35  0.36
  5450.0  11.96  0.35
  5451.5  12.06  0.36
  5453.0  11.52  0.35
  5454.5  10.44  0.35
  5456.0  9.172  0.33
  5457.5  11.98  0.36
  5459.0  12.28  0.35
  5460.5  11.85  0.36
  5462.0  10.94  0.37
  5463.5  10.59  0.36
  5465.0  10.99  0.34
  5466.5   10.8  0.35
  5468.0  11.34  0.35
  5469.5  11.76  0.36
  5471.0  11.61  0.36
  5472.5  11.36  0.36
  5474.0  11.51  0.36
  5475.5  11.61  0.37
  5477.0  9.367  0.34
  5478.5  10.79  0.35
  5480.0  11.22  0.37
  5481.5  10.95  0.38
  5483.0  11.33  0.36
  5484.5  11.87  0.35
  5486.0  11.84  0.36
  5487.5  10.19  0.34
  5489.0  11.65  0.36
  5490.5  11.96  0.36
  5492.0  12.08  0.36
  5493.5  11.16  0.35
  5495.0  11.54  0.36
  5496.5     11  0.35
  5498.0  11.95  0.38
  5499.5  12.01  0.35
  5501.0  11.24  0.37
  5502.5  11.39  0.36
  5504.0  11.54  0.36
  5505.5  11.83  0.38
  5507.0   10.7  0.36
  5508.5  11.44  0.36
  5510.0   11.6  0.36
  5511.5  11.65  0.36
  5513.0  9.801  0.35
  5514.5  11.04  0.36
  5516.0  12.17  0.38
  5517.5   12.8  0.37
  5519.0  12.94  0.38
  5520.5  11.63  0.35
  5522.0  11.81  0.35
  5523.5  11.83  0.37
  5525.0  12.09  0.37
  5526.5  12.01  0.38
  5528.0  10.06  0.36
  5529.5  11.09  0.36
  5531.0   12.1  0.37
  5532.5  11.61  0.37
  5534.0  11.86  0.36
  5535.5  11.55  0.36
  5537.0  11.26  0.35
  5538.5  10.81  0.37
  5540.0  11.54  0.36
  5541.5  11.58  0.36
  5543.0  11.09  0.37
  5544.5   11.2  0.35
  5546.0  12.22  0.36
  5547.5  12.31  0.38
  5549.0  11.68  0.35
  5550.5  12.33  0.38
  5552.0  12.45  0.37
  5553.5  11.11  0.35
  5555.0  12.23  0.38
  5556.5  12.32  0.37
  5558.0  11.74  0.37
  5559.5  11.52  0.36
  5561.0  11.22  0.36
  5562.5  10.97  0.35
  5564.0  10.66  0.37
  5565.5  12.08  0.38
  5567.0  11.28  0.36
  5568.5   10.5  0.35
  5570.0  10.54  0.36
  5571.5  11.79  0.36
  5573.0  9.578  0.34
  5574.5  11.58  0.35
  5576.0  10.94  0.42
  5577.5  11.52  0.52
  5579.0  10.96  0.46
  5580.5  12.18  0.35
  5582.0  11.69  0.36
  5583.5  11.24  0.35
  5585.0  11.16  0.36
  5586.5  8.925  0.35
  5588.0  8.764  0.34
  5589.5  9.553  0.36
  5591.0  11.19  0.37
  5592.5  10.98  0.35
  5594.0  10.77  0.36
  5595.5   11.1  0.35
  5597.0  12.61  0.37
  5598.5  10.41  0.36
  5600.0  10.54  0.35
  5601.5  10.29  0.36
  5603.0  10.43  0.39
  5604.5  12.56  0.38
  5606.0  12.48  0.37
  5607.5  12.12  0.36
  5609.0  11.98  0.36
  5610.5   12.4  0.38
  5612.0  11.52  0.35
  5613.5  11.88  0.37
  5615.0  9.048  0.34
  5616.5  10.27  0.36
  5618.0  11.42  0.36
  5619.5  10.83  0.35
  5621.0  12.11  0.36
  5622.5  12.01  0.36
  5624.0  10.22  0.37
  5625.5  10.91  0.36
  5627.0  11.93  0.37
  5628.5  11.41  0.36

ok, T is 11.4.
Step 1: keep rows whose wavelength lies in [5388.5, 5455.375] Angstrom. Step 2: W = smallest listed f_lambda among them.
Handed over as 8.351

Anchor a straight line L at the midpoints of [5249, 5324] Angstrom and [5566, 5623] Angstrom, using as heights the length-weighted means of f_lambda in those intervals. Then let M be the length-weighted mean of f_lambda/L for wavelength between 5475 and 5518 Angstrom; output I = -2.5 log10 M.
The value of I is -0.032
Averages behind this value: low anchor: 10.9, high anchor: 11.1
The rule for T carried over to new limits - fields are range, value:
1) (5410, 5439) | 11.1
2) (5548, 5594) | 11.2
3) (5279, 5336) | 11.3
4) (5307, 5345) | 11.2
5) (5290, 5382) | 11.3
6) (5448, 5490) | 11.3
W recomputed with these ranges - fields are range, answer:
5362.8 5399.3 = 8.146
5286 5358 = 7.425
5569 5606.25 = 8.764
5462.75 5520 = 9.367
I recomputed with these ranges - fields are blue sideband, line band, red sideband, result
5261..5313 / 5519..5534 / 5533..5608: -0.04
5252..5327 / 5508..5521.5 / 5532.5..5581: -0.03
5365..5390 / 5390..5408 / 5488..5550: 0.10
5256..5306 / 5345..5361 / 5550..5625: -0.08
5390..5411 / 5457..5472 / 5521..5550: -0.05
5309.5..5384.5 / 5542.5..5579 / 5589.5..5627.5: -0.02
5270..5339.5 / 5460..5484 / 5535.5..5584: 0.02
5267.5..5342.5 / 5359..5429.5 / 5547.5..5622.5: 0.01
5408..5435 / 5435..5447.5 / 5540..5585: -0.03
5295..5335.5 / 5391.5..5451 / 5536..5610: 0.03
